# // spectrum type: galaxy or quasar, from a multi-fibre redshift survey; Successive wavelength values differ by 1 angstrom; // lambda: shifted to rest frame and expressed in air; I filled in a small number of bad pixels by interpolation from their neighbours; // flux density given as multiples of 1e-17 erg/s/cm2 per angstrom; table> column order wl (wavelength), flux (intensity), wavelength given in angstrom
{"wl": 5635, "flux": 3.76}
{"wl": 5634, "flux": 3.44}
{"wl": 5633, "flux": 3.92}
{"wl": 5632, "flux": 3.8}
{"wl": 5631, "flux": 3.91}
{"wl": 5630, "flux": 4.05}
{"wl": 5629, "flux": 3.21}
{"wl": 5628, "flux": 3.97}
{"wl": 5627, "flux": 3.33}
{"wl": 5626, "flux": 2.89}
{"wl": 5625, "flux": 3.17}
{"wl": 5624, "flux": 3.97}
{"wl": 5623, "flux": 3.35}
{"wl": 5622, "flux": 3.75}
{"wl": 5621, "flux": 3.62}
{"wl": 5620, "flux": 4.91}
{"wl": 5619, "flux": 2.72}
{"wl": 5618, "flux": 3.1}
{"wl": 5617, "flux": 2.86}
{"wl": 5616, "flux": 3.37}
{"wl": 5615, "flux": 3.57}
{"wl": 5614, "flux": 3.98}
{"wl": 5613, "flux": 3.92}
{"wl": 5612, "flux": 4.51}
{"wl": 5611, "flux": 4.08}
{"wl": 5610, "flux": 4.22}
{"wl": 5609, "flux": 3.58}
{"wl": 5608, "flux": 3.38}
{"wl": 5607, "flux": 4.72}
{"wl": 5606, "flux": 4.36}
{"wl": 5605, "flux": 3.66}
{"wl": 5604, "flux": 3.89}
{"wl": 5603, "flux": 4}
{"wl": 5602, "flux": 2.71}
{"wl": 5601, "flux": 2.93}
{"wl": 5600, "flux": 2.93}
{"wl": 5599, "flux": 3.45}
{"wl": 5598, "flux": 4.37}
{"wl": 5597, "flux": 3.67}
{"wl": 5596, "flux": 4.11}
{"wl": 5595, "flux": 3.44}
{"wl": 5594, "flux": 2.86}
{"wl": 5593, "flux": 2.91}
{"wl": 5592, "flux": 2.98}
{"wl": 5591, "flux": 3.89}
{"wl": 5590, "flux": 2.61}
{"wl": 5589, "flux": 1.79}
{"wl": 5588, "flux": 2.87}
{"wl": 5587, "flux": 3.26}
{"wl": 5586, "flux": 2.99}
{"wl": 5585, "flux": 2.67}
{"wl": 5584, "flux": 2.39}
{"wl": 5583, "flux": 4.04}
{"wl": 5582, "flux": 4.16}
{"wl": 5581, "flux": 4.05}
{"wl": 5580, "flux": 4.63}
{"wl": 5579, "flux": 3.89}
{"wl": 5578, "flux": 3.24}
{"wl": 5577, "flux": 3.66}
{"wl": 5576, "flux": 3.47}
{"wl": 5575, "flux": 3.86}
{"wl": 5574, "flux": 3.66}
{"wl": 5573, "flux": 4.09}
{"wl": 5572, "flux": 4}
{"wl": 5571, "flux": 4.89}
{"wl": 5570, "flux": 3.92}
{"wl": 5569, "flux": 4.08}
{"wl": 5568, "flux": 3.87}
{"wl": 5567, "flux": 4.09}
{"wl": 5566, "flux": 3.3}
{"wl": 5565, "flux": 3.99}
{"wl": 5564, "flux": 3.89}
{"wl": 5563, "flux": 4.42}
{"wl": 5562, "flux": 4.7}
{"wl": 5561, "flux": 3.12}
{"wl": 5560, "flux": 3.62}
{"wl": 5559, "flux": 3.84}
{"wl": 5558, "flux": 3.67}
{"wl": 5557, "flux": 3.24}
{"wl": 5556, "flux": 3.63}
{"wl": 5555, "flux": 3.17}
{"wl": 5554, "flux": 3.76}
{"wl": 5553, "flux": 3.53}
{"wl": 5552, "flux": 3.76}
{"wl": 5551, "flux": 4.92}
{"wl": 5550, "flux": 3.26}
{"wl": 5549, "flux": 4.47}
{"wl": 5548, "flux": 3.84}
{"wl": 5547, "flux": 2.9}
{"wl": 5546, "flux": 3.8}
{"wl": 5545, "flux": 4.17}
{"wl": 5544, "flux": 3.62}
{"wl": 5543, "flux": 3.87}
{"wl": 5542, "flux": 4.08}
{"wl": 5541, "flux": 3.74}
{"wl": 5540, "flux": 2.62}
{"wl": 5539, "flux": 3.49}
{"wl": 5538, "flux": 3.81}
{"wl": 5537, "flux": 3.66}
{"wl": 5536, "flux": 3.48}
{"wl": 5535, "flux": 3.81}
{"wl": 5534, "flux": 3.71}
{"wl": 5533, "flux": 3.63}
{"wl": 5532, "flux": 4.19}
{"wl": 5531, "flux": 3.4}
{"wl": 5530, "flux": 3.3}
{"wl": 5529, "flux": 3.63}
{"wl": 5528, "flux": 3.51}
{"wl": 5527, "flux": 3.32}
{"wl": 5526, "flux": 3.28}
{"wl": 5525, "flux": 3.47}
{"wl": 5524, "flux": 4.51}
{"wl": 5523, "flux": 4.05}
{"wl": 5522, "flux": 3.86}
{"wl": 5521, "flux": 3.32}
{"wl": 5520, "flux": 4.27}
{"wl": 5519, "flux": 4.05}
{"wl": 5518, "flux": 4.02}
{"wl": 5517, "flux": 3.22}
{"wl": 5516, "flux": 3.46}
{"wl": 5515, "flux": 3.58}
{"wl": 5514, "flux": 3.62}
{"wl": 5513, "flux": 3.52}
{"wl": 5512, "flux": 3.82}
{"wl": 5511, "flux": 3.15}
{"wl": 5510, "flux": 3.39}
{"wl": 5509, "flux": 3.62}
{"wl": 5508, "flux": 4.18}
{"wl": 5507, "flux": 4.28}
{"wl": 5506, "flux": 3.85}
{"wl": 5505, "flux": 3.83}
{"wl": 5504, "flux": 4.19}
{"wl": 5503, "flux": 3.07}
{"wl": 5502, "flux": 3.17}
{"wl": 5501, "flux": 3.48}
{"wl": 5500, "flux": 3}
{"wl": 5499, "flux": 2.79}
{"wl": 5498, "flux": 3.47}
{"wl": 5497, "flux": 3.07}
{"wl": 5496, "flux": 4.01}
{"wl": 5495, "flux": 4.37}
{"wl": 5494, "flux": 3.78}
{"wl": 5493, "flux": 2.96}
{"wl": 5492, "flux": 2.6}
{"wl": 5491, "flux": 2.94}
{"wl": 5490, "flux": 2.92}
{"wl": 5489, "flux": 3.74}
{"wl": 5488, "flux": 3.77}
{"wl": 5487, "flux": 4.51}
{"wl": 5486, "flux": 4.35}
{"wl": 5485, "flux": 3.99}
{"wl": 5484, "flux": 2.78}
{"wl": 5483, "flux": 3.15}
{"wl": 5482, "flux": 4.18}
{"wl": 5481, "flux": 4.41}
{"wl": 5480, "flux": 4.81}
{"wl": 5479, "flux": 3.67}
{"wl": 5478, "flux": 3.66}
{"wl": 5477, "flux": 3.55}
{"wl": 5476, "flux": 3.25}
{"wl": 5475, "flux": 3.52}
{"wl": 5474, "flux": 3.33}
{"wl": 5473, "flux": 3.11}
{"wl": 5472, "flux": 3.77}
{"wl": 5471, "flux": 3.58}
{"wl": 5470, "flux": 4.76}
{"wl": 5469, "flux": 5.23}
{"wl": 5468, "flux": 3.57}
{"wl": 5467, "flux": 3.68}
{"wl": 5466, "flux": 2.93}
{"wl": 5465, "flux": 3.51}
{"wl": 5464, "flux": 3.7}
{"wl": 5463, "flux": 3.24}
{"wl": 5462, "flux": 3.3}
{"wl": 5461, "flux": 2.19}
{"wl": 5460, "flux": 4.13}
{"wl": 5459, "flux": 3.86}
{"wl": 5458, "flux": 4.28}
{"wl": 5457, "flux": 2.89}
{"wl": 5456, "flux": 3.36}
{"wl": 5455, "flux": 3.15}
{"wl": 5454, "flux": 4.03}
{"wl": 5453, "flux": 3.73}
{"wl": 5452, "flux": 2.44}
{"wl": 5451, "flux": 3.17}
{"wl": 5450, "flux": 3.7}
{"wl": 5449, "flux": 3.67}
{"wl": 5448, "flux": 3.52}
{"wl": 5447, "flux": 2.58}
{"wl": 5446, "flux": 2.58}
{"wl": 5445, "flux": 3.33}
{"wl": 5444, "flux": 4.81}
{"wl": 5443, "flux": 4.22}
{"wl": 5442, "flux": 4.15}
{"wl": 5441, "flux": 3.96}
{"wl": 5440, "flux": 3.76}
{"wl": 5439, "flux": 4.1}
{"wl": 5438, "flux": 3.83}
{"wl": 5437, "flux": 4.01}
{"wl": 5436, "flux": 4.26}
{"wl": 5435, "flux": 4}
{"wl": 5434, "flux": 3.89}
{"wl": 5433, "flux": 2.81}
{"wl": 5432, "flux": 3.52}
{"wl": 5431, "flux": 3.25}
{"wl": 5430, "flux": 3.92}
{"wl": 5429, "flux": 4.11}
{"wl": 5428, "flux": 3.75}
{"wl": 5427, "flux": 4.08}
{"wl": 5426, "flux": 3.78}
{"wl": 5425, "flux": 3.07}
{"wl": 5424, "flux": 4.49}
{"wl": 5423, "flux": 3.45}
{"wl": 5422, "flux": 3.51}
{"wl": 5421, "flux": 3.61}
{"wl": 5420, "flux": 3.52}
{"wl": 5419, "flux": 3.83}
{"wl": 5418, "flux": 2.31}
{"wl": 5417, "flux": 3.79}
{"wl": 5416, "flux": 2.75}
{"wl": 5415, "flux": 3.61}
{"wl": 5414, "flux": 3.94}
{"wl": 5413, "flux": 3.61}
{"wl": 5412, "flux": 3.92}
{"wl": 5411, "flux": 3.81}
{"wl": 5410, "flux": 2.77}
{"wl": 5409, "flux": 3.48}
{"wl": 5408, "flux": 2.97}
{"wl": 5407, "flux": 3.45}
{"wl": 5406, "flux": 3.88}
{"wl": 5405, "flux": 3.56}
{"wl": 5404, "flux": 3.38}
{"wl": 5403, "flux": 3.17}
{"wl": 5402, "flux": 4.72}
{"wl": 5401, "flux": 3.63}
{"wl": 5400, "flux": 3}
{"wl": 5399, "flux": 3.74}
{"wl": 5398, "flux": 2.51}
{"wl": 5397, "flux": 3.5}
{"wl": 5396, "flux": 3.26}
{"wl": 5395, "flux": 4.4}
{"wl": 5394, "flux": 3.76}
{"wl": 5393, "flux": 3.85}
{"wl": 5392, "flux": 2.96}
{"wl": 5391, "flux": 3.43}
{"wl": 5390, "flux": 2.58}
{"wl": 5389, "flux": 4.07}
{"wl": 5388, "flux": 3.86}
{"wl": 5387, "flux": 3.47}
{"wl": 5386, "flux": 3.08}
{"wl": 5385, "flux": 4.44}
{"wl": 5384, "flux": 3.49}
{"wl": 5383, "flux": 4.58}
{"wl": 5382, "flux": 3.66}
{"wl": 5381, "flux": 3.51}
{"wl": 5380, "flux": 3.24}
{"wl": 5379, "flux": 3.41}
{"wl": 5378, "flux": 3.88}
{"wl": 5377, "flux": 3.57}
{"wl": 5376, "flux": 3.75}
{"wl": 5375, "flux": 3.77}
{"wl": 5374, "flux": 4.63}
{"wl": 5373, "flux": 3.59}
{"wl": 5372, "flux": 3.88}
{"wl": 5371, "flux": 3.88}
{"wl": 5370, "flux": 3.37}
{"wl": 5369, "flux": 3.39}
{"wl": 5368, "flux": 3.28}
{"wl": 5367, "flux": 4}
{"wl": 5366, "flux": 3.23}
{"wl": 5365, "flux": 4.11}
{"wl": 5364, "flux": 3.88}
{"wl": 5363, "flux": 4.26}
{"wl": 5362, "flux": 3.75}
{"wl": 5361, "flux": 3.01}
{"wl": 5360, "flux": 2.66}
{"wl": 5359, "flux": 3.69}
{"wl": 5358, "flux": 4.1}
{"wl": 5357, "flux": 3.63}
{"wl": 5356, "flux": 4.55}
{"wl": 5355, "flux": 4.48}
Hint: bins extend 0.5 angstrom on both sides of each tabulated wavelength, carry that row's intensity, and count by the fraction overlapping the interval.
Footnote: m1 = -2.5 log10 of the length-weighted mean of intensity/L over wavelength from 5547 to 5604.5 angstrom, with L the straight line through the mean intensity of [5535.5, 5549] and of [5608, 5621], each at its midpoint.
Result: 0.02 mag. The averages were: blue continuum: 3.65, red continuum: 3.72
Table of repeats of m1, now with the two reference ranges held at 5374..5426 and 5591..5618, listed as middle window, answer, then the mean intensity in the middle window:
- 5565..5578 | -0.078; 3.89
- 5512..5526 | -0.044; 3.75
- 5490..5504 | 0.091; 3.3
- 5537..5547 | -0.012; 3.65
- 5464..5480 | -0.037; 3.71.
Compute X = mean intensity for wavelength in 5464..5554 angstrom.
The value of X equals 3.67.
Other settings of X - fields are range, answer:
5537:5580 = 3.79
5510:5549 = 3.66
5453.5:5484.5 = 3.63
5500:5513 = 3.64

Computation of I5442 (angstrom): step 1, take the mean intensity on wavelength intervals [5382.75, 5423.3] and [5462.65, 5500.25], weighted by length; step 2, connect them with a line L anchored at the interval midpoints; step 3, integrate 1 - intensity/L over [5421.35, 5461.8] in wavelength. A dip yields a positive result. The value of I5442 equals -0.6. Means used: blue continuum 3.52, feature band 3.63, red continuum 3.63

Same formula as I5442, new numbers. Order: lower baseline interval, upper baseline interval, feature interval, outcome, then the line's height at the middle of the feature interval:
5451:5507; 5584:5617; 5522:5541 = -0.5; 3.53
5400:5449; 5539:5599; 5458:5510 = 0.1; 3.64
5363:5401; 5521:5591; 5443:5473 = 0.8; 3.65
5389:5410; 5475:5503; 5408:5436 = -0.8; 3.48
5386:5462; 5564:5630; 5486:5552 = -1.1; 3.58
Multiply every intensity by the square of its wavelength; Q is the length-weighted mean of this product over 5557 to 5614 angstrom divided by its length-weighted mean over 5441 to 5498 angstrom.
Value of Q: 1.06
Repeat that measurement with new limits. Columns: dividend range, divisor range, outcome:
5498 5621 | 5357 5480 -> 1.06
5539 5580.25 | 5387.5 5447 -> 1.11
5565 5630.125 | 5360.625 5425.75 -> 1.08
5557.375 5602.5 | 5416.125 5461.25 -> 1.04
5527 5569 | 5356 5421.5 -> 1.10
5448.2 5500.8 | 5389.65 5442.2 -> 1.01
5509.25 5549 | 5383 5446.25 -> 1.05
